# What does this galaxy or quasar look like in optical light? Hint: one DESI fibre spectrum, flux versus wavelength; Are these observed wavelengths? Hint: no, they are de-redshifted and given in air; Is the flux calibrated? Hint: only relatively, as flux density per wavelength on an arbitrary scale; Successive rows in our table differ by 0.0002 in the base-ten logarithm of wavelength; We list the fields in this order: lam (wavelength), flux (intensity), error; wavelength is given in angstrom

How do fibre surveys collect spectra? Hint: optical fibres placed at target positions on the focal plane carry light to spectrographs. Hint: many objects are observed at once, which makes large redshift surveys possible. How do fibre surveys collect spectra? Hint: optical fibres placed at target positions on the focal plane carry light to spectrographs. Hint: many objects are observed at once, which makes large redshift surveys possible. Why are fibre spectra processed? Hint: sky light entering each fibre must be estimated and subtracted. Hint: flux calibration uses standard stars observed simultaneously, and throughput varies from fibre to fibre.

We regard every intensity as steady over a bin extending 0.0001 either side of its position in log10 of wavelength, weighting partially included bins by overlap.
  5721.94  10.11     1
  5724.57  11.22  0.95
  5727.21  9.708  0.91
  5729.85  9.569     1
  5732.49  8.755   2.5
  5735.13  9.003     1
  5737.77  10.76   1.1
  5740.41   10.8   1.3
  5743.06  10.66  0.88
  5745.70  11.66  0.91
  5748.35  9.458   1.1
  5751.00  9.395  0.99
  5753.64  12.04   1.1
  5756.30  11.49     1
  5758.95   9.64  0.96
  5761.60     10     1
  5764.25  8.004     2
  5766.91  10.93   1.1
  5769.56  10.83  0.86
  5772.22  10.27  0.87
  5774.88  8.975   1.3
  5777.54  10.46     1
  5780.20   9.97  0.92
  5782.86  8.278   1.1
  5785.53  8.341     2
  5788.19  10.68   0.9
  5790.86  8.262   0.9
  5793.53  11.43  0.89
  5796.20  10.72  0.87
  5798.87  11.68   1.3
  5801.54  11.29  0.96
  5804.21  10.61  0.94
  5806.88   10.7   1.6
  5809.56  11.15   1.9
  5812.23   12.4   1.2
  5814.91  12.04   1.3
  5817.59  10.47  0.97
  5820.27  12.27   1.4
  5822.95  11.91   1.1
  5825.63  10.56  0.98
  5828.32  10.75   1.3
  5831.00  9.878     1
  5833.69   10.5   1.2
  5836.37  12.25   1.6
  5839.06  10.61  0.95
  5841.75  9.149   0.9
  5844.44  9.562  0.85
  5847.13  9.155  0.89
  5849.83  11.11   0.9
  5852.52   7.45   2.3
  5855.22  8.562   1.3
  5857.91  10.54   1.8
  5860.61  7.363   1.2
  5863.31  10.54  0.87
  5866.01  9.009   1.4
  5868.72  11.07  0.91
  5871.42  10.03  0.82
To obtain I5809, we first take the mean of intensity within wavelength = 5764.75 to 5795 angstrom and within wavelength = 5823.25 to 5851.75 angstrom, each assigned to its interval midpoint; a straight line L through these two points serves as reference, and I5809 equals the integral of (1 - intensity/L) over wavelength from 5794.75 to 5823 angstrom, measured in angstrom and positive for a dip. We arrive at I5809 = -3.6 angstrom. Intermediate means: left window 9.81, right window 10.4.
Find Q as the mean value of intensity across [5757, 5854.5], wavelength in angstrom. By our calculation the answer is 10.3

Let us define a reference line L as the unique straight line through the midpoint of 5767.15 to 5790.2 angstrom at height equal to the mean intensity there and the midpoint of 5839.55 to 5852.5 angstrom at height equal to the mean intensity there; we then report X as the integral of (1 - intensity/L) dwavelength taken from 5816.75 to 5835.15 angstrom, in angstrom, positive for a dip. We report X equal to -2.5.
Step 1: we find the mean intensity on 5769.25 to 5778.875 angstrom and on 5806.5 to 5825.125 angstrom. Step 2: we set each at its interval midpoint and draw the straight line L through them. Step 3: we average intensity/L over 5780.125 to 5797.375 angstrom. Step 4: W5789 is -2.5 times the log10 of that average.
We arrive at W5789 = 0.10 mag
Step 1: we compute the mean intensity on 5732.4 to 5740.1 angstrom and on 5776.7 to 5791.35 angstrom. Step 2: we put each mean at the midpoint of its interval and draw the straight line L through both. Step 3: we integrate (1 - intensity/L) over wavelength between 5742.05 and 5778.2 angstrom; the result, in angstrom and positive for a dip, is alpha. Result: -2.6 angstrom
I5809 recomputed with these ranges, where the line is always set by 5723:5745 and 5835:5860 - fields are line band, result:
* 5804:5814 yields -1.47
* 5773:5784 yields 0.54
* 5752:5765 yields -0.36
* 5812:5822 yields -1.91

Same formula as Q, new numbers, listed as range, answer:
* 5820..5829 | 11.3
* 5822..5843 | 10.7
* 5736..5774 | 10.4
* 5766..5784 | 9.96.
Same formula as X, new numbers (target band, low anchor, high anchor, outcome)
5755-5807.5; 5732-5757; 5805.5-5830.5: 3.6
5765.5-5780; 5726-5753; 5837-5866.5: -0.6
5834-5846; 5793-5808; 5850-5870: -0.6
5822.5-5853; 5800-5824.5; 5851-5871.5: 0.2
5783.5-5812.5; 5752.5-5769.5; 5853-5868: -1.8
